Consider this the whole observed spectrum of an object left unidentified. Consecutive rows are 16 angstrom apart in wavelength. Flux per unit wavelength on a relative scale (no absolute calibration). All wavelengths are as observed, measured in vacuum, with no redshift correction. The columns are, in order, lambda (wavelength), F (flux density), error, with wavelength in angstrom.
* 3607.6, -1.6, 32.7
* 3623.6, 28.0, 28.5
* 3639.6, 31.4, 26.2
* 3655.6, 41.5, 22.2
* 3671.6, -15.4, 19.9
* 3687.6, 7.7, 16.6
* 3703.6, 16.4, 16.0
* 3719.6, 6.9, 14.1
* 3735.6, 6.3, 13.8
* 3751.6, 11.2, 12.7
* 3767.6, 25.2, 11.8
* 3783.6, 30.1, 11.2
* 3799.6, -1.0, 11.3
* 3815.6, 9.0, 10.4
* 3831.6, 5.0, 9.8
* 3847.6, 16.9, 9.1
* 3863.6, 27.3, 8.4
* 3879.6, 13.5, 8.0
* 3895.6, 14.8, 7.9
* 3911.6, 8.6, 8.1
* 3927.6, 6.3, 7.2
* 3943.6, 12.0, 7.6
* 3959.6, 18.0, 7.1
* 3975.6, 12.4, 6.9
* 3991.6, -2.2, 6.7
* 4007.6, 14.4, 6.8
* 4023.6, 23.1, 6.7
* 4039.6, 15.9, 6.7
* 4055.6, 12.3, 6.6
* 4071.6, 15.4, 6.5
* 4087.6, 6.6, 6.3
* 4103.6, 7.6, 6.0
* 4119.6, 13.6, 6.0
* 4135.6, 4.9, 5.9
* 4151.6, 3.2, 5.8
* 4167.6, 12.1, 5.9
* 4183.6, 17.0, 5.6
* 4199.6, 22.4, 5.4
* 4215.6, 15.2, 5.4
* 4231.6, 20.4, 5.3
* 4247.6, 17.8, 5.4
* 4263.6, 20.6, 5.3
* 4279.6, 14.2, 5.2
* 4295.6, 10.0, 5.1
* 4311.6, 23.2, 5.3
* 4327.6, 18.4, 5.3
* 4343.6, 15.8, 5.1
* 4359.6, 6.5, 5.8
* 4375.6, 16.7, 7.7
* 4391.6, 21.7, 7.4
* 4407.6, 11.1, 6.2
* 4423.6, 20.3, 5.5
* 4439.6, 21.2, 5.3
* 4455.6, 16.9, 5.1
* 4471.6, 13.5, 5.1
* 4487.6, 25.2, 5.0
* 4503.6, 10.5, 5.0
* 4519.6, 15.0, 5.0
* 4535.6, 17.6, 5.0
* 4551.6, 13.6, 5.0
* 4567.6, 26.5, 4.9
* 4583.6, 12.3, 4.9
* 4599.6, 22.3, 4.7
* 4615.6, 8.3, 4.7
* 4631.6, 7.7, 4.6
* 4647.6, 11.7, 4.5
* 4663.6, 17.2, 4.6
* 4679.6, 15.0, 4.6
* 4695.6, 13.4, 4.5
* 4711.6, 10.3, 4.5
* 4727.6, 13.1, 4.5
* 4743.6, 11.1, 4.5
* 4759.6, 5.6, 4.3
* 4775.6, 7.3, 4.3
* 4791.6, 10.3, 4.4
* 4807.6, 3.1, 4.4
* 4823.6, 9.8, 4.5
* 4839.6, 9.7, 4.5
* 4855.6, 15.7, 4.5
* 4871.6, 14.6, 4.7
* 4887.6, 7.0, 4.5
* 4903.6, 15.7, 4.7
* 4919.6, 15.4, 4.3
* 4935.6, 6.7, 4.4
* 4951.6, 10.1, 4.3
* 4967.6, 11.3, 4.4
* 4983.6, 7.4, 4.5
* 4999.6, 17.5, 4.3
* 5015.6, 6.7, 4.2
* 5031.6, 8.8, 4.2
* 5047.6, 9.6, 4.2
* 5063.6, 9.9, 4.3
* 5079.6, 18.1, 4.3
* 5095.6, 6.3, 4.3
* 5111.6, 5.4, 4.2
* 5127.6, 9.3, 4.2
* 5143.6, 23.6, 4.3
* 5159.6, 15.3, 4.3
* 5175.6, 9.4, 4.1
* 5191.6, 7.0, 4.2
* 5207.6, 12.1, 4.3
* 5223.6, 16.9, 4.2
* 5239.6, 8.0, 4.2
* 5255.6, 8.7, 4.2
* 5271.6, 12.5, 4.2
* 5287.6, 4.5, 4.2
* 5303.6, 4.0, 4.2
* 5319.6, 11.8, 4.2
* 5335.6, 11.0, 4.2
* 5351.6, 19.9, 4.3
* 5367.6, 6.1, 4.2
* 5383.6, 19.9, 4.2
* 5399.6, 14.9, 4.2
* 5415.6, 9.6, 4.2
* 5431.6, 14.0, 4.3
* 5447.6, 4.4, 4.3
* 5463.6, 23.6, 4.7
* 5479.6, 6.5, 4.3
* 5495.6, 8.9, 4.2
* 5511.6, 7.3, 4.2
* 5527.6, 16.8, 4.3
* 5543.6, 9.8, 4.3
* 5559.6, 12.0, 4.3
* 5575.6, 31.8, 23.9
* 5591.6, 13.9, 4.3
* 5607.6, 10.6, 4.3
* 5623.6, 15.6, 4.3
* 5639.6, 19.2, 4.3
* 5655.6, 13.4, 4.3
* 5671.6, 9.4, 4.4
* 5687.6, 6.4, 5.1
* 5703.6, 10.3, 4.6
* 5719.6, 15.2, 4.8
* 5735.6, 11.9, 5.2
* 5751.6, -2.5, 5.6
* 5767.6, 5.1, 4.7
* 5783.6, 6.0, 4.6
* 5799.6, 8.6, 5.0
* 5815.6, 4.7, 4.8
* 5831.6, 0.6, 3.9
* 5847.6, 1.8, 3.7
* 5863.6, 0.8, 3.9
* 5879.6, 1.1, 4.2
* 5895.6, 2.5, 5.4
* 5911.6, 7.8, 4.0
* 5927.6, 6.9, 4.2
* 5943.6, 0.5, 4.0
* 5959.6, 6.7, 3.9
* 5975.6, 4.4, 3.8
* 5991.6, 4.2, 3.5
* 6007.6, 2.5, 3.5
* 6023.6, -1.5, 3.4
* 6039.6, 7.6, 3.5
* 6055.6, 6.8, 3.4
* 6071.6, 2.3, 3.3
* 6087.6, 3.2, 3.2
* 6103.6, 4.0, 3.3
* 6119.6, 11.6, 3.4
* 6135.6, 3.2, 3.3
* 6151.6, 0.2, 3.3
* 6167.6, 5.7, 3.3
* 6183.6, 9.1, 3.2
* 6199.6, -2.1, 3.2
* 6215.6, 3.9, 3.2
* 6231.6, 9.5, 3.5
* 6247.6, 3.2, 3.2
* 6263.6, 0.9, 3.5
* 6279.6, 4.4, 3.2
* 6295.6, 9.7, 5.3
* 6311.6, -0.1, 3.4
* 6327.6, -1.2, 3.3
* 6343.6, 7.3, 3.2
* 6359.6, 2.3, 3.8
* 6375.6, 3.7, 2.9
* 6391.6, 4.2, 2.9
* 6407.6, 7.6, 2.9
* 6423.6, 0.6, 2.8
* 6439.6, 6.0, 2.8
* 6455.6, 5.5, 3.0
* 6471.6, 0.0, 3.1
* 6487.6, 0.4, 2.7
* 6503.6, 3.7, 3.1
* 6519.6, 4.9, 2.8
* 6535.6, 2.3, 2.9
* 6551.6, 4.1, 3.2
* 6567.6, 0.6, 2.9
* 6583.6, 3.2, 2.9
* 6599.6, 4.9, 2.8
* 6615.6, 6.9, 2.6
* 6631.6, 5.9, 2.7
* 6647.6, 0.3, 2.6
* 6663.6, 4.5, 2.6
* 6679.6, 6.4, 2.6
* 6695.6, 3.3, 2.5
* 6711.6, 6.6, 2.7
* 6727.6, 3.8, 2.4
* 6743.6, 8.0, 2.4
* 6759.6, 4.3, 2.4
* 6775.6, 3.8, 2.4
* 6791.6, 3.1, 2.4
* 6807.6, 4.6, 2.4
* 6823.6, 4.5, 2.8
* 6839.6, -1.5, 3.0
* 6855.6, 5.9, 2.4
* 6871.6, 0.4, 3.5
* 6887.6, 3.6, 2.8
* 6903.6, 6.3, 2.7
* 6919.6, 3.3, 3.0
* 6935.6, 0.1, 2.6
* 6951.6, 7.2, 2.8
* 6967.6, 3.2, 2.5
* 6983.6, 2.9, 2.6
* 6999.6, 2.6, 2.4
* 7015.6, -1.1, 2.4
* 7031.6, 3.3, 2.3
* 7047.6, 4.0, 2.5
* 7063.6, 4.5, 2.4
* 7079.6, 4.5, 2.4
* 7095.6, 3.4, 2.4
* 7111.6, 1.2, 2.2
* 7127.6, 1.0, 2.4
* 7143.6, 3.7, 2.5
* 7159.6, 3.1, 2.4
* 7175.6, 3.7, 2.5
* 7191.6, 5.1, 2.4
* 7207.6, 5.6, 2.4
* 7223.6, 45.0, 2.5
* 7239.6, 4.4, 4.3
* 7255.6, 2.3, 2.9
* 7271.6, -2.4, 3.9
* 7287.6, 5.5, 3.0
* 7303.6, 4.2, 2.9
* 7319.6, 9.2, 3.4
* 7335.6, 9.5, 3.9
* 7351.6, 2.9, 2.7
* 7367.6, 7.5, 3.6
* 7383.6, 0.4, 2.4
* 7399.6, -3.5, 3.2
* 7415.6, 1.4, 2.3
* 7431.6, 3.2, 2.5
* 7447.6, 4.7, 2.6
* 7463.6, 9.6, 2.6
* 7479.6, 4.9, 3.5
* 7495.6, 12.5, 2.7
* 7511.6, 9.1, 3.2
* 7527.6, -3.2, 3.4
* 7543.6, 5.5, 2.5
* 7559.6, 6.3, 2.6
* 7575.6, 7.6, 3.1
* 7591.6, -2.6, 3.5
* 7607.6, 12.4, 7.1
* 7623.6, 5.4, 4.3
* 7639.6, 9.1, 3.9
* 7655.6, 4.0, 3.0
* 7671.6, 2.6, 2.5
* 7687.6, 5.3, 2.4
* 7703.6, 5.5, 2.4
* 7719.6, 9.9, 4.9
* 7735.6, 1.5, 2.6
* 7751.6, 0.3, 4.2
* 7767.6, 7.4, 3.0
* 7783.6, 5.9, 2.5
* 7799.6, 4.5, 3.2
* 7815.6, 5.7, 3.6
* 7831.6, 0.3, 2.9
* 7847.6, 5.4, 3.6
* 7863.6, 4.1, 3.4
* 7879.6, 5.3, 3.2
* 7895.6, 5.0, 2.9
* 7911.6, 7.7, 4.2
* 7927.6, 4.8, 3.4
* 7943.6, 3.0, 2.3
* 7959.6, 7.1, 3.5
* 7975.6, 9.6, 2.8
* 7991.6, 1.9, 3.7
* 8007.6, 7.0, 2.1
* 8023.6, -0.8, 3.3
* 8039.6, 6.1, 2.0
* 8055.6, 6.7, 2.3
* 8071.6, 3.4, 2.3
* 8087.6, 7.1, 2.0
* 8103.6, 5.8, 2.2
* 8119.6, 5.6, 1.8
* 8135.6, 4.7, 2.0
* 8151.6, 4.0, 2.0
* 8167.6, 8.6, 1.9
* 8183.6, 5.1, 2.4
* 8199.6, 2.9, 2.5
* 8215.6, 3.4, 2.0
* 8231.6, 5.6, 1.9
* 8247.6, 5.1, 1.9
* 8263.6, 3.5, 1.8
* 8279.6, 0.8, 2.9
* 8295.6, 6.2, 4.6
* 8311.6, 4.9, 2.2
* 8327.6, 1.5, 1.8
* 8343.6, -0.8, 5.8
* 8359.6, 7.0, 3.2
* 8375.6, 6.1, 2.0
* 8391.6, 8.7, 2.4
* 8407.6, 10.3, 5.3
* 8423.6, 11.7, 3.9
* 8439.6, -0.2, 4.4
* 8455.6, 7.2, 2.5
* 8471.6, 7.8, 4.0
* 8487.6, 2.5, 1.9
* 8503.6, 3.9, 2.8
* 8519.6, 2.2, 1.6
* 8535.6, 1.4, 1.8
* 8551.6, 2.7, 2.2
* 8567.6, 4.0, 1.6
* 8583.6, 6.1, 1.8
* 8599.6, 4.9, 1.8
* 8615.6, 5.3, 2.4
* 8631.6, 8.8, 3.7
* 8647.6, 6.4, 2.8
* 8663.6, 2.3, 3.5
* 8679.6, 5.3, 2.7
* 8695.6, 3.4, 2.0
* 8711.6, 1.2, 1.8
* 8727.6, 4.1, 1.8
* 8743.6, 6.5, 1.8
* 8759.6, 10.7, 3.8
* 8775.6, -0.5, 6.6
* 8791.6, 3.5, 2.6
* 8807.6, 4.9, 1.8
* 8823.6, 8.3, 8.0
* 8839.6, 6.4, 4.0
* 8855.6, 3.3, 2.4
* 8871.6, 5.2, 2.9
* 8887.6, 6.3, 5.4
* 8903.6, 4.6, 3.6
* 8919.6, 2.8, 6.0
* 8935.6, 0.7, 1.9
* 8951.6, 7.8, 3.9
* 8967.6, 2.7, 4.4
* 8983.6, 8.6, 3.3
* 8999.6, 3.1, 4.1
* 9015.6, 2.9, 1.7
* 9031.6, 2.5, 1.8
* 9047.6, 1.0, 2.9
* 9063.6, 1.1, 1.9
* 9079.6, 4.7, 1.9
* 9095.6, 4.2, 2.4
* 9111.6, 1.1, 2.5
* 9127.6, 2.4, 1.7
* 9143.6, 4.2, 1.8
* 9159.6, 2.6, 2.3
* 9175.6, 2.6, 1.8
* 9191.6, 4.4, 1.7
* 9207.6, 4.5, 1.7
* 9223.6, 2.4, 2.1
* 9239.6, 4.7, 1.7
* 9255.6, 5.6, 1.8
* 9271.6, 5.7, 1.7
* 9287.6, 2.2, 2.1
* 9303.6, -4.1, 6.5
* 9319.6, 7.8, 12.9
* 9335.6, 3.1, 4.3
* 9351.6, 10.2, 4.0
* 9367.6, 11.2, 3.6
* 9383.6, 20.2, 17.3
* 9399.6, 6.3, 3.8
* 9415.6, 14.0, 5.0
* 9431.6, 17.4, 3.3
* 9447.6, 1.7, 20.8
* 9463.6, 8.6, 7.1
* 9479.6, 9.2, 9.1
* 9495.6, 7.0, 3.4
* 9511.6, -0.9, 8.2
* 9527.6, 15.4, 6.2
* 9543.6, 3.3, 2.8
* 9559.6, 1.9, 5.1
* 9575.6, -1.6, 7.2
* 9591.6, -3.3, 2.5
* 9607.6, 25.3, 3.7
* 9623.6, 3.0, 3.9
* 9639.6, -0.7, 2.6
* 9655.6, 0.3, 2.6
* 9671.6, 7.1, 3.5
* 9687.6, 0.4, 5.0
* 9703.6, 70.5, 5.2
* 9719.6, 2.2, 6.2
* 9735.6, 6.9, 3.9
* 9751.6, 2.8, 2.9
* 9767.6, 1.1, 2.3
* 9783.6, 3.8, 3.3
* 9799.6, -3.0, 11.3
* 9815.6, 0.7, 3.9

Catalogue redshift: 0.94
